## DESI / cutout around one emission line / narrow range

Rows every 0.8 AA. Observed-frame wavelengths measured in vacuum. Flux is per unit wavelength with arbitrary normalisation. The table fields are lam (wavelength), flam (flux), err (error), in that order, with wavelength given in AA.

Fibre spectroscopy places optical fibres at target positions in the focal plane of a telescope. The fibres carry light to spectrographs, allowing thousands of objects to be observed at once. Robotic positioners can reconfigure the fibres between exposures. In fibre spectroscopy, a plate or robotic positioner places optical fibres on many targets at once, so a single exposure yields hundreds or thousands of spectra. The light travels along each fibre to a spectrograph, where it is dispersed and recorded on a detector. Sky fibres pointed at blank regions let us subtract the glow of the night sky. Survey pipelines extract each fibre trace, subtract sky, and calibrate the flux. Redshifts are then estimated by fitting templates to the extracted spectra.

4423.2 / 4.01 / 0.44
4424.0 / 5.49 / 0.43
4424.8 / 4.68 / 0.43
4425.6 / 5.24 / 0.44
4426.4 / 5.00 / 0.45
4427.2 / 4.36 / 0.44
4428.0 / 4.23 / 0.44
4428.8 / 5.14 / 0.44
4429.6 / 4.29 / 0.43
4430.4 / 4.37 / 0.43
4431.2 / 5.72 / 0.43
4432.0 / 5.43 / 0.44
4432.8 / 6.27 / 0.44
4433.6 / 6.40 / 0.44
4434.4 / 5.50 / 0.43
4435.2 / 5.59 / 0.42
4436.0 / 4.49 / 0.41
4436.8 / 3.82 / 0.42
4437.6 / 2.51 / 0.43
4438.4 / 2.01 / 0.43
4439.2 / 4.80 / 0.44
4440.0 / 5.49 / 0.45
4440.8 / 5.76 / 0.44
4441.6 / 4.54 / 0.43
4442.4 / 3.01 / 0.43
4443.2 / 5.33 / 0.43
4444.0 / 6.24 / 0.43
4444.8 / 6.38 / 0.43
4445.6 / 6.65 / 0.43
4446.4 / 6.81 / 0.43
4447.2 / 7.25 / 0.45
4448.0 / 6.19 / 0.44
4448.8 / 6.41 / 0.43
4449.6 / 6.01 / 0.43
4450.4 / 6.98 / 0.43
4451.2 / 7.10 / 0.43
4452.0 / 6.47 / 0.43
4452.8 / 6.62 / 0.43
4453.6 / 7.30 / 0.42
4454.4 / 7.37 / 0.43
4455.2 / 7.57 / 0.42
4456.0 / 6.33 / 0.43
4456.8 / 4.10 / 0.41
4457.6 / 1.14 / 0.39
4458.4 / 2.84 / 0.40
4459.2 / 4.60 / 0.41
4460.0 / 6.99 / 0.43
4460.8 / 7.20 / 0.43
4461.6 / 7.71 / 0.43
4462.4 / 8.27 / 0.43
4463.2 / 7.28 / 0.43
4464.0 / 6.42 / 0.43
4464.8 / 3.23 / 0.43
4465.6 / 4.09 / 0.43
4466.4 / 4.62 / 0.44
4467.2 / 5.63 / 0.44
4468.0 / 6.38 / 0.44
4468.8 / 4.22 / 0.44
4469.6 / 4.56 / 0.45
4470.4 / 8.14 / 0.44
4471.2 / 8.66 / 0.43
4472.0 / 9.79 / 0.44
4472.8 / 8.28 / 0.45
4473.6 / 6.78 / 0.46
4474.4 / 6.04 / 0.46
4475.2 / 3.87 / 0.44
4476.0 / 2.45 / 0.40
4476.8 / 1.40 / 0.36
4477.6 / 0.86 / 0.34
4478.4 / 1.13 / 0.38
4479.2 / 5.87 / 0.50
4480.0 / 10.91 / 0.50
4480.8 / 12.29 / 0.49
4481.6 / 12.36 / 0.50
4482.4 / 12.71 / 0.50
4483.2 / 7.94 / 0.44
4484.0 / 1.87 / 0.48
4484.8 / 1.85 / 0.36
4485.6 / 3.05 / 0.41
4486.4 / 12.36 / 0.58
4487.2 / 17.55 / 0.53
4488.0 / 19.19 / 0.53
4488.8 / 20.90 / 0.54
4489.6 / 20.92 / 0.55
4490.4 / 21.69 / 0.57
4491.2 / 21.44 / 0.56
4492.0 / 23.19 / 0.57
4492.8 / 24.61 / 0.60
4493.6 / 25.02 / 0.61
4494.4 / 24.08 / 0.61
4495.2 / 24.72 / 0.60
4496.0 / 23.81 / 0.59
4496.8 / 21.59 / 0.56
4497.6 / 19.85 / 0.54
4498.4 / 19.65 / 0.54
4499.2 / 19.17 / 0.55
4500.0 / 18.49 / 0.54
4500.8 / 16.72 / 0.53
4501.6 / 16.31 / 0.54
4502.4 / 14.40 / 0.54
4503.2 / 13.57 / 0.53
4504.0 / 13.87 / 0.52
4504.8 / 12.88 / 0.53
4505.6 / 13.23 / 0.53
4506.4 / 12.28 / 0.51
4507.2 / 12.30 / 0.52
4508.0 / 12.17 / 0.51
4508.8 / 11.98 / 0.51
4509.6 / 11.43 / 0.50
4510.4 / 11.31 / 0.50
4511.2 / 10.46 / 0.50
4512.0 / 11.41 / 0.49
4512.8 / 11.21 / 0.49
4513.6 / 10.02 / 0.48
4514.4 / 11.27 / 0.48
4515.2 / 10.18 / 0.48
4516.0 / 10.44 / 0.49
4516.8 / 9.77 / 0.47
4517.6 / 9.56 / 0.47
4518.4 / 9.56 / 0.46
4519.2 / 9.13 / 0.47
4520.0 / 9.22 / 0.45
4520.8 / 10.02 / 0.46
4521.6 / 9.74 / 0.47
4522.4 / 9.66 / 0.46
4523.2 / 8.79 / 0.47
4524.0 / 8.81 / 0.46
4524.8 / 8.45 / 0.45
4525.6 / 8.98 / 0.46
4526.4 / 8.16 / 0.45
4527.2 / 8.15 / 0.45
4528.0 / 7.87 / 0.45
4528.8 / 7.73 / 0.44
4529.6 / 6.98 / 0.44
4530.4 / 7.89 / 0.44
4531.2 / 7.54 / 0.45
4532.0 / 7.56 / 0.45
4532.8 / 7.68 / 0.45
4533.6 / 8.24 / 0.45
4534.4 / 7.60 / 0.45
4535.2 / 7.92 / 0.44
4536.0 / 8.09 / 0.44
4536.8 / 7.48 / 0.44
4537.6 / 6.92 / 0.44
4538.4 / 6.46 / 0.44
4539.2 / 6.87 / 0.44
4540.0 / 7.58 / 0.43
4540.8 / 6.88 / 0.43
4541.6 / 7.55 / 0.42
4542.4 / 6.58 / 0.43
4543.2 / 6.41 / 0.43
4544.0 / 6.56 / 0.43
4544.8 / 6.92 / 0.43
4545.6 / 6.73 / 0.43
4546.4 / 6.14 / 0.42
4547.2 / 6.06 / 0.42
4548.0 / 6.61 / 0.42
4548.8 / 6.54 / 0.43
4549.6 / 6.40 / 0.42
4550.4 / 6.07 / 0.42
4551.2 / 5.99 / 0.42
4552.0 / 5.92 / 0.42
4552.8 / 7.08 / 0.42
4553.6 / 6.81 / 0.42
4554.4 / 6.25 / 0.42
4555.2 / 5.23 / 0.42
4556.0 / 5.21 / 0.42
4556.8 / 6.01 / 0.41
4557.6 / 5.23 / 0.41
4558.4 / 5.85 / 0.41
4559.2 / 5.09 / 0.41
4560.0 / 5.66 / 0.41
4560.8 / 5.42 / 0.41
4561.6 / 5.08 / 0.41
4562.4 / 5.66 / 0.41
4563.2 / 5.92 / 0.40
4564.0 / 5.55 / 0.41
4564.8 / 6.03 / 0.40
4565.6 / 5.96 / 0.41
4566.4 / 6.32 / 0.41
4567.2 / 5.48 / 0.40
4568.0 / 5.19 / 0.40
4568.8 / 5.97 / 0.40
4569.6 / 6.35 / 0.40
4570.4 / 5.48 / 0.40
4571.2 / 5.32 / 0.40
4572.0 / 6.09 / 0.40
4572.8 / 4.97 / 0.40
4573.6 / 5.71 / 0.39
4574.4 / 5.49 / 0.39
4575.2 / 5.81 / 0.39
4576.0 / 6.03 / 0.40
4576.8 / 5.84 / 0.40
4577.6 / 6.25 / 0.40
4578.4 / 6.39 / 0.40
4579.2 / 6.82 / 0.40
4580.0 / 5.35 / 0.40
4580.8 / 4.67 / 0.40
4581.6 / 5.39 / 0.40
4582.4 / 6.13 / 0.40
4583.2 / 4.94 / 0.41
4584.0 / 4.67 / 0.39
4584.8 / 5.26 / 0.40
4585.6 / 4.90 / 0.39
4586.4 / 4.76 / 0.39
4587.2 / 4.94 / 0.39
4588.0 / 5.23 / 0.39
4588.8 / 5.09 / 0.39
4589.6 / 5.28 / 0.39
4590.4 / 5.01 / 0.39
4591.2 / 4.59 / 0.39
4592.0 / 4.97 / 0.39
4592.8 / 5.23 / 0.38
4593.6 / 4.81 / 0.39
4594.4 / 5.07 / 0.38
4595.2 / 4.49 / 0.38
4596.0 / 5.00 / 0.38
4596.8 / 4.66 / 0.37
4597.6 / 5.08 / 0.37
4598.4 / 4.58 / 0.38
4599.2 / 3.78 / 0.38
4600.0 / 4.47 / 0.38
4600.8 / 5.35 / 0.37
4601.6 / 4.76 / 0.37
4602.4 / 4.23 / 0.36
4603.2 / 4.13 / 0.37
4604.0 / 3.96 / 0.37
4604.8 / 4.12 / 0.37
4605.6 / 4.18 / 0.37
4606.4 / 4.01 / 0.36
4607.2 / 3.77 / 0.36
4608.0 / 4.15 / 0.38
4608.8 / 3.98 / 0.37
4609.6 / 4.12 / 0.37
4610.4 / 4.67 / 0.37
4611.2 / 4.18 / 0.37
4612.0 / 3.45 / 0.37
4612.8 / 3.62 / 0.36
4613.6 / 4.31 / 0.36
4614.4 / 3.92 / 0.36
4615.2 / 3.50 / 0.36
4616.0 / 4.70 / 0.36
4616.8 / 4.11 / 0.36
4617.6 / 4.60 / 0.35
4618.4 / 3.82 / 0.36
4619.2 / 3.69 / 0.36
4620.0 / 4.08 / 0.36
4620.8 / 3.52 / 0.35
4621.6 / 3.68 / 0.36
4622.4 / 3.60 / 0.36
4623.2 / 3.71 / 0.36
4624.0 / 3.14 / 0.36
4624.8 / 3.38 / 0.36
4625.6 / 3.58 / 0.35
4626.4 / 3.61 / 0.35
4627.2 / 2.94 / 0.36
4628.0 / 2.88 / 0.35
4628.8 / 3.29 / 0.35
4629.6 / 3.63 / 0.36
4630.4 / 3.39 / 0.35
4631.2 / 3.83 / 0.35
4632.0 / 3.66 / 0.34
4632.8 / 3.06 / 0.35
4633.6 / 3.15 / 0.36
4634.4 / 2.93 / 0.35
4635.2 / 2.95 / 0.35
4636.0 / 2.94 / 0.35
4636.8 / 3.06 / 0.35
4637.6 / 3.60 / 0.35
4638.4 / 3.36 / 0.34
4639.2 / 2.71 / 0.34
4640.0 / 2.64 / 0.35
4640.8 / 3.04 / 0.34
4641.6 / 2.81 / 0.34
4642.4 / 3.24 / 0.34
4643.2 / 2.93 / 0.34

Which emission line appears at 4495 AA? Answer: Ly-alpha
